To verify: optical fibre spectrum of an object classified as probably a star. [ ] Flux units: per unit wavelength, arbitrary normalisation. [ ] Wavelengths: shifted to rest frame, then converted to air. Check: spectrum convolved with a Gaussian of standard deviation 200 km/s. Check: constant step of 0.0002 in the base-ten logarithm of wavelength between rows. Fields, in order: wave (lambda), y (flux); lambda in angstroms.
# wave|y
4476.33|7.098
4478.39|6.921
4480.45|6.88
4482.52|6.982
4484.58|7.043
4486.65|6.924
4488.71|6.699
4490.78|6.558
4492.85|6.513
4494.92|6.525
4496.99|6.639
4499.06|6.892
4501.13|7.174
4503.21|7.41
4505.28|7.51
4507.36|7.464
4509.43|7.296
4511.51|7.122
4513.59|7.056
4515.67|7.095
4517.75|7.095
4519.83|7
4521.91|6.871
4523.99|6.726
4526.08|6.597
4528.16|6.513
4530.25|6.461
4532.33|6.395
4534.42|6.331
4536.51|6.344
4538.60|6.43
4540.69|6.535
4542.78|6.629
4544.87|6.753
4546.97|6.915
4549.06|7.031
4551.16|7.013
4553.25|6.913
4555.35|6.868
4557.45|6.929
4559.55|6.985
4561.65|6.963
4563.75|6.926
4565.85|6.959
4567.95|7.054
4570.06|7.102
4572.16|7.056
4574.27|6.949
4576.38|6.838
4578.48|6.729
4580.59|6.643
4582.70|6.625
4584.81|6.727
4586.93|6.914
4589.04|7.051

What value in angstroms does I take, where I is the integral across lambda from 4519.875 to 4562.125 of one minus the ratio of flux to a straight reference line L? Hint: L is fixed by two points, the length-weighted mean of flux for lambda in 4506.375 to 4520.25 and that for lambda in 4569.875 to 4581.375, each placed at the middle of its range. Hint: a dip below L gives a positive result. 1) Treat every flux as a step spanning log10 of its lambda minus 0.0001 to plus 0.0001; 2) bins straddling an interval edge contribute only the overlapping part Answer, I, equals 1.9 angstroms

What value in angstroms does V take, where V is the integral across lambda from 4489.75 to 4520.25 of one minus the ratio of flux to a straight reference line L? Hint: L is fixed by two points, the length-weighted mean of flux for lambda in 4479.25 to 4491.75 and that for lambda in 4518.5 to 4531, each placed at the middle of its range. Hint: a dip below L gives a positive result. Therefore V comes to -1.1 angstroms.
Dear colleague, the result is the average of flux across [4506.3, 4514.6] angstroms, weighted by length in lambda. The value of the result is 7.23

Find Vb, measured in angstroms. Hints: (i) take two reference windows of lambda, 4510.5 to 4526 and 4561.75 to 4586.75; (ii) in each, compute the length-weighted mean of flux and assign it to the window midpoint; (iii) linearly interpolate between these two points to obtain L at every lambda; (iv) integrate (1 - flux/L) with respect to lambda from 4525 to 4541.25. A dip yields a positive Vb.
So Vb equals 1.2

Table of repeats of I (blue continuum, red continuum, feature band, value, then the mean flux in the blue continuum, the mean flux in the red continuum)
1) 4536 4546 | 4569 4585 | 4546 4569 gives -1.0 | 6.55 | 6.84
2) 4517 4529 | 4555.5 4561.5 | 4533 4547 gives 0.7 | 6.8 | 6.94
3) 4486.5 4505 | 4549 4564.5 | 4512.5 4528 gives 0.0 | 6.84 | 6.95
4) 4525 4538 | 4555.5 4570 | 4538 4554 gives -0.2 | 6.44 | 6.97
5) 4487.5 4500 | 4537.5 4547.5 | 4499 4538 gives -1.6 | 6.64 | 6.64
